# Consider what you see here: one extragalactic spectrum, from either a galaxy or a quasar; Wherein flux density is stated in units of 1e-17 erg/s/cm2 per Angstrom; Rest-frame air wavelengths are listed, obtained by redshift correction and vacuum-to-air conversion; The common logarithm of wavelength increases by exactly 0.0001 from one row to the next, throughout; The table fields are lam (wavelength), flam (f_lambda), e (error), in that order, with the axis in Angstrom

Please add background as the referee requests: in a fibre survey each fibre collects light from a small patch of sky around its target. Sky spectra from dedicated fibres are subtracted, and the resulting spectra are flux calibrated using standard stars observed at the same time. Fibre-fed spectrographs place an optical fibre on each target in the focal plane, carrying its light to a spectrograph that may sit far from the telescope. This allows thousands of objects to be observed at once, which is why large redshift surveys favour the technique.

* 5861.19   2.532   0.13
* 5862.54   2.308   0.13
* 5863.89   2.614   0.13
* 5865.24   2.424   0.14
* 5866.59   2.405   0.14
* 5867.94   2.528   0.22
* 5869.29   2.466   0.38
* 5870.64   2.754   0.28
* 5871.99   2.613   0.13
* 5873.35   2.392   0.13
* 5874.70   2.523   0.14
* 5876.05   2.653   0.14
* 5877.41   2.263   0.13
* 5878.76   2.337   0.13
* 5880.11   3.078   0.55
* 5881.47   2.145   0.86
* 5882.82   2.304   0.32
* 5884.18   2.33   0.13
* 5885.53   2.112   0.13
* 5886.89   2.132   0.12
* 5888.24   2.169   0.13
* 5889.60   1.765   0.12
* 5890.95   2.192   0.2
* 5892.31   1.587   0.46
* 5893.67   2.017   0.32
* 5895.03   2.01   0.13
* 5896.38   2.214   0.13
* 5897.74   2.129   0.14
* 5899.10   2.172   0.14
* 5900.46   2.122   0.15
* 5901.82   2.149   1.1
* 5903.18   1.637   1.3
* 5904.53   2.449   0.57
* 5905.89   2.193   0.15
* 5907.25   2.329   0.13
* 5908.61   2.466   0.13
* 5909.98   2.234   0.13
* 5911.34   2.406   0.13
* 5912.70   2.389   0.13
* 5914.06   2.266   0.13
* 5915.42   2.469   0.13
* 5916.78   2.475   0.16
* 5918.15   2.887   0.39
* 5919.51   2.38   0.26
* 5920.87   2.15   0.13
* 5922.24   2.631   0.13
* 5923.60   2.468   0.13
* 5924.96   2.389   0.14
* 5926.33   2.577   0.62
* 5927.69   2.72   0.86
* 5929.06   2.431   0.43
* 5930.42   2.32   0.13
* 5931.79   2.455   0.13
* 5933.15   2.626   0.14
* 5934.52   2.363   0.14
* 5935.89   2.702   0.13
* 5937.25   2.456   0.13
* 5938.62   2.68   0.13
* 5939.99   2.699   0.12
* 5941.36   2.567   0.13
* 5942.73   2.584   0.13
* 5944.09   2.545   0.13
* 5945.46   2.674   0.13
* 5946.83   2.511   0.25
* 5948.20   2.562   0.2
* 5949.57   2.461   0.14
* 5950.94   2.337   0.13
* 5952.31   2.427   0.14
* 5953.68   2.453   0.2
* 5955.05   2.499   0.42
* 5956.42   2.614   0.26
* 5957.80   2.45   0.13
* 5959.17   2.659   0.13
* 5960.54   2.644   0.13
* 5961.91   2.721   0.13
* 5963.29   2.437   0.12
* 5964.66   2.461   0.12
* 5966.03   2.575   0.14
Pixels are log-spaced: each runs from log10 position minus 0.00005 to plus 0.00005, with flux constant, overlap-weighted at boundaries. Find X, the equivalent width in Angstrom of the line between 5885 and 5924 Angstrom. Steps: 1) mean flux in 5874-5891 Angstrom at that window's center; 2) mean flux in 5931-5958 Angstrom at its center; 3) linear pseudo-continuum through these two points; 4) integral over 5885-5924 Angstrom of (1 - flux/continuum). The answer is 2.72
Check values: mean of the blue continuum 2.31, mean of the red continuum 2.53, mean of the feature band 2.23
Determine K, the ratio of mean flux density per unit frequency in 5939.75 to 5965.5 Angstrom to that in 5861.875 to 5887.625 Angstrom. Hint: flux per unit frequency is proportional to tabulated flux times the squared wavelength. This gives 1.1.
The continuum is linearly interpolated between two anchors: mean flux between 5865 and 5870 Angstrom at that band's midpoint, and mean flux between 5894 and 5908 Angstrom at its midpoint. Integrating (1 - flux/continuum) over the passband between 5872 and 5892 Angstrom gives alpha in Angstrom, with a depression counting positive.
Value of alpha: 0.1 Angstrom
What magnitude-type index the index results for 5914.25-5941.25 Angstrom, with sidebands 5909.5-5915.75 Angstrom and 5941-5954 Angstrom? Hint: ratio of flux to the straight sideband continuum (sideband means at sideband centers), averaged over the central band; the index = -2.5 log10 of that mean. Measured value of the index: -0.04 mag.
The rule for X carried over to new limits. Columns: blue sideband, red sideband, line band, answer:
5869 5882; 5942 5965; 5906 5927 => 0.85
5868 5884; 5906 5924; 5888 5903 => 2.60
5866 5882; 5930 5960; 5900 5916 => 1.67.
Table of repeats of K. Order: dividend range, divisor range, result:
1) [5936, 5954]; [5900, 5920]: 1.11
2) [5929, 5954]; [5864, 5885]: 1.04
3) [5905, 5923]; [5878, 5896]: 1.12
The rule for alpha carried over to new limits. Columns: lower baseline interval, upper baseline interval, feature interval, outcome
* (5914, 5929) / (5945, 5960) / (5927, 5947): -0.41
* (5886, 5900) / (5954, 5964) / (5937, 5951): -0.67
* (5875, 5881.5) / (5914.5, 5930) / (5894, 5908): 2.09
